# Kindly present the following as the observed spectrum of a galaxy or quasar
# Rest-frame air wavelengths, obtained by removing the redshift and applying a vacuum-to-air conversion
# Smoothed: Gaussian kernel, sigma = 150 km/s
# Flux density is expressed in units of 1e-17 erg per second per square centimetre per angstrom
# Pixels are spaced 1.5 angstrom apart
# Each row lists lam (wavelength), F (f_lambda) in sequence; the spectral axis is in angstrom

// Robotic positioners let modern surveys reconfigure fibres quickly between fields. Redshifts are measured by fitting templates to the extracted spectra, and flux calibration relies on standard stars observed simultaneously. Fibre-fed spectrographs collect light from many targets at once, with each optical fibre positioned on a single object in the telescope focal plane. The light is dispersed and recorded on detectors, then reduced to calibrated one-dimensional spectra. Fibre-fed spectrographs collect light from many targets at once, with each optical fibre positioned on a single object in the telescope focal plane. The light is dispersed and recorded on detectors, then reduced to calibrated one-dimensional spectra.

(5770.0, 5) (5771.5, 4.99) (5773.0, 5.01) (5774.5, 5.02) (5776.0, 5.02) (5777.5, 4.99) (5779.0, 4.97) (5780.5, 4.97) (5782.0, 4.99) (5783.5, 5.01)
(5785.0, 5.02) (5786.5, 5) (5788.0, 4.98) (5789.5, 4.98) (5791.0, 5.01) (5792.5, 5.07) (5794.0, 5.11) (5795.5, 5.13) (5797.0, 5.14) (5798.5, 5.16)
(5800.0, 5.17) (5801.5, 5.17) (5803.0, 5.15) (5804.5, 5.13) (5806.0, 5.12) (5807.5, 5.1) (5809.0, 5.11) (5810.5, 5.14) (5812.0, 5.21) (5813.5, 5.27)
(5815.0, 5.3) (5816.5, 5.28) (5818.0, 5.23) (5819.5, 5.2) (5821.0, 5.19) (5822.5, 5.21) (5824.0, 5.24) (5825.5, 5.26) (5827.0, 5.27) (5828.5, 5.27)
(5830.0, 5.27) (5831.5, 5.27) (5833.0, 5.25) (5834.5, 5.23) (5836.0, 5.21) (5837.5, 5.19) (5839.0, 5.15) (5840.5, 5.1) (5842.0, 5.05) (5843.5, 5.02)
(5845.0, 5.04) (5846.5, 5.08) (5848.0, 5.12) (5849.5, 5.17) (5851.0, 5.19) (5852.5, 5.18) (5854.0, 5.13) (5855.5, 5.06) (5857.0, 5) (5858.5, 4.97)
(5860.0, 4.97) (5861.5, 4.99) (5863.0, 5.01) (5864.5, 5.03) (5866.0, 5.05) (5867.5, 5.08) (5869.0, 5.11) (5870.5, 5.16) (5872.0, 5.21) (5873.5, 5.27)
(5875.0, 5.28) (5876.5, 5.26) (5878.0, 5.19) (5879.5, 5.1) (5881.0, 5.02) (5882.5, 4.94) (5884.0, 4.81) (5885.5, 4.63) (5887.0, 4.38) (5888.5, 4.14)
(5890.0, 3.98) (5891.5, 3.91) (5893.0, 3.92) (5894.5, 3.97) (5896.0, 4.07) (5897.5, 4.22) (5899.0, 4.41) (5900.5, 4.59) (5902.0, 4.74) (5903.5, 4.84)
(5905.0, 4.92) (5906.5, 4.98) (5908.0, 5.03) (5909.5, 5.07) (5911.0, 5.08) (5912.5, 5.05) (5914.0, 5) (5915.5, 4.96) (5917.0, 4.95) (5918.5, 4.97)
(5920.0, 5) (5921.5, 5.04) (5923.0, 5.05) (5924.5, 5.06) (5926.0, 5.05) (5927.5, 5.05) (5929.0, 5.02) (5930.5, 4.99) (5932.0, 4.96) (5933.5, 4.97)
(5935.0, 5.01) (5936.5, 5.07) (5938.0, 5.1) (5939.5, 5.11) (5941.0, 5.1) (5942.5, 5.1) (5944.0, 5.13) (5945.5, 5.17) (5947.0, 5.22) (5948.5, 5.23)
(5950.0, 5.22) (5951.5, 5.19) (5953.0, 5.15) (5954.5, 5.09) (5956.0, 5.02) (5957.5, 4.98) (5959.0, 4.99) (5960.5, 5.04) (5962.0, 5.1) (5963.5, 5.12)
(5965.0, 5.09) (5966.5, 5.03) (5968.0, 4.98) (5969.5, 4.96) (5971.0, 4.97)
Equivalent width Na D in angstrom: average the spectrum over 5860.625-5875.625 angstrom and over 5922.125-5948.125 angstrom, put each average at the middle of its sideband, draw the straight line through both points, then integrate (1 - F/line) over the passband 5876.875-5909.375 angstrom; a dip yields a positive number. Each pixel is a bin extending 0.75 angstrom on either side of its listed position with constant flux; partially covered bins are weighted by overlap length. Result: 3.3 angstrom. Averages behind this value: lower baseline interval 5.12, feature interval 4.58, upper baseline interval 5.07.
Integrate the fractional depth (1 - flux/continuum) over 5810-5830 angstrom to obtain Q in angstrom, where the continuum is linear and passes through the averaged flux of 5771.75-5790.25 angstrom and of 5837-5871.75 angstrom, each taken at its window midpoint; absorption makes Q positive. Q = -0.8 angstrom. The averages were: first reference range 5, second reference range 5.08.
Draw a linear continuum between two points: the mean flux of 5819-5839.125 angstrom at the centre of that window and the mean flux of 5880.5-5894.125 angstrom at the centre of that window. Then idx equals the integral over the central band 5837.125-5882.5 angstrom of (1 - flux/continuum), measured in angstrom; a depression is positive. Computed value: -3.1 angstrom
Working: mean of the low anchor 5.23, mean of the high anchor 4.39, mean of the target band 5.1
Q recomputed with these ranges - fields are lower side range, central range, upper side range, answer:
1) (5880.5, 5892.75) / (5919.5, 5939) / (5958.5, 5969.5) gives -1.0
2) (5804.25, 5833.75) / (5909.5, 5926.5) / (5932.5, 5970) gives 0.3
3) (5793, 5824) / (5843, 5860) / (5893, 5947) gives 0.0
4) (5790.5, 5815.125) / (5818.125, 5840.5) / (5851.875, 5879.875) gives -0.4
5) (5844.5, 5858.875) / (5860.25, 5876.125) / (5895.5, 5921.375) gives -0.3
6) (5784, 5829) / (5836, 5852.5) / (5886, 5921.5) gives -0.6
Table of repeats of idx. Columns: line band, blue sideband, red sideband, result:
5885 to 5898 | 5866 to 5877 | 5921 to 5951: 2.60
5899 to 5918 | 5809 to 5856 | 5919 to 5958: 0.73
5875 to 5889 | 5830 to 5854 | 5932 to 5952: 0.74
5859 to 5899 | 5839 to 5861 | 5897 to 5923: 1.89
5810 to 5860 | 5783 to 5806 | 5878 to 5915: -2.73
